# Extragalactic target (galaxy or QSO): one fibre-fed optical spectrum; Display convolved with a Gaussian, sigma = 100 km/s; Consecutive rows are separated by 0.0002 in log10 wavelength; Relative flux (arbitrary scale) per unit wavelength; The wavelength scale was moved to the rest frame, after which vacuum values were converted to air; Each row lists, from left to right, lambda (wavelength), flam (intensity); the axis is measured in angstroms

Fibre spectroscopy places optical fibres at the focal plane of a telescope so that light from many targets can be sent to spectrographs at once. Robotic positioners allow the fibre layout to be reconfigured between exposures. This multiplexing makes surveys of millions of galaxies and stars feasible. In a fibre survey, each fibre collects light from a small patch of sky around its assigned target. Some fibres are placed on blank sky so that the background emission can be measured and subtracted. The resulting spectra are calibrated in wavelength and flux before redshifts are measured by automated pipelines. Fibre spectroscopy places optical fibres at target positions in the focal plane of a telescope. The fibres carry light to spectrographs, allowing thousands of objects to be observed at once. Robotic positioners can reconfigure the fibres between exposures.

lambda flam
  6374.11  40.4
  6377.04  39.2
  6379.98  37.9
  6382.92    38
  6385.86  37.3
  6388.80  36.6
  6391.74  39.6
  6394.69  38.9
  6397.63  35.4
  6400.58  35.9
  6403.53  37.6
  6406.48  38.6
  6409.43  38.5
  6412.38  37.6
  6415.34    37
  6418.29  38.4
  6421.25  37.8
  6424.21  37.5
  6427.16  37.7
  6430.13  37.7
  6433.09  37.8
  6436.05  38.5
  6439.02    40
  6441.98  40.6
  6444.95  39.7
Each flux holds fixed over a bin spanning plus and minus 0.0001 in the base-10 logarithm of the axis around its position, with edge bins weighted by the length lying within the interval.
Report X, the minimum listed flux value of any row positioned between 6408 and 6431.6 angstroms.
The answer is 37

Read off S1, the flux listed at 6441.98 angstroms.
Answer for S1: 40.6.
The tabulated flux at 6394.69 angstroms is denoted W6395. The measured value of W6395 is 38.9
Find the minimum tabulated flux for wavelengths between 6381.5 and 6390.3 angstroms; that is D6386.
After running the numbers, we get 36.6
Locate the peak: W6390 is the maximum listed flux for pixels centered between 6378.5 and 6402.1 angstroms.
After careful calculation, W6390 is 39.6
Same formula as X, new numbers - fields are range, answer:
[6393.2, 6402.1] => 35.4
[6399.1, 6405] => 35.9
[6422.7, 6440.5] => 37.5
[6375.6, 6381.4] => 37.9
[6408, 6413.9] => 37.6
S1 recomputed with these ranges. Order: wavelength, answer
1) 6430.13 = 37.7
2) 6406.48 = 38.6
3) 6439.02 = 40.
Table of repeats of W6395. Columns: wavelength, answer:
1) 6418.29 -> 38.4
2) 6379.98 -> 37.9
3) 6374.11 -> 40.4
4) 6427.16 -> 37.7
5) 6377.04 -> 39.2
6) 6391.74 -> 39.6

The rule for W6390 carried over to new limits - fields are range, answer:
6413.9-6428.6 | 38.4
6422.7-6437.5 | 38.5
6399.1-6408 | 38.6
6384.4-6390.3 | 37.3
